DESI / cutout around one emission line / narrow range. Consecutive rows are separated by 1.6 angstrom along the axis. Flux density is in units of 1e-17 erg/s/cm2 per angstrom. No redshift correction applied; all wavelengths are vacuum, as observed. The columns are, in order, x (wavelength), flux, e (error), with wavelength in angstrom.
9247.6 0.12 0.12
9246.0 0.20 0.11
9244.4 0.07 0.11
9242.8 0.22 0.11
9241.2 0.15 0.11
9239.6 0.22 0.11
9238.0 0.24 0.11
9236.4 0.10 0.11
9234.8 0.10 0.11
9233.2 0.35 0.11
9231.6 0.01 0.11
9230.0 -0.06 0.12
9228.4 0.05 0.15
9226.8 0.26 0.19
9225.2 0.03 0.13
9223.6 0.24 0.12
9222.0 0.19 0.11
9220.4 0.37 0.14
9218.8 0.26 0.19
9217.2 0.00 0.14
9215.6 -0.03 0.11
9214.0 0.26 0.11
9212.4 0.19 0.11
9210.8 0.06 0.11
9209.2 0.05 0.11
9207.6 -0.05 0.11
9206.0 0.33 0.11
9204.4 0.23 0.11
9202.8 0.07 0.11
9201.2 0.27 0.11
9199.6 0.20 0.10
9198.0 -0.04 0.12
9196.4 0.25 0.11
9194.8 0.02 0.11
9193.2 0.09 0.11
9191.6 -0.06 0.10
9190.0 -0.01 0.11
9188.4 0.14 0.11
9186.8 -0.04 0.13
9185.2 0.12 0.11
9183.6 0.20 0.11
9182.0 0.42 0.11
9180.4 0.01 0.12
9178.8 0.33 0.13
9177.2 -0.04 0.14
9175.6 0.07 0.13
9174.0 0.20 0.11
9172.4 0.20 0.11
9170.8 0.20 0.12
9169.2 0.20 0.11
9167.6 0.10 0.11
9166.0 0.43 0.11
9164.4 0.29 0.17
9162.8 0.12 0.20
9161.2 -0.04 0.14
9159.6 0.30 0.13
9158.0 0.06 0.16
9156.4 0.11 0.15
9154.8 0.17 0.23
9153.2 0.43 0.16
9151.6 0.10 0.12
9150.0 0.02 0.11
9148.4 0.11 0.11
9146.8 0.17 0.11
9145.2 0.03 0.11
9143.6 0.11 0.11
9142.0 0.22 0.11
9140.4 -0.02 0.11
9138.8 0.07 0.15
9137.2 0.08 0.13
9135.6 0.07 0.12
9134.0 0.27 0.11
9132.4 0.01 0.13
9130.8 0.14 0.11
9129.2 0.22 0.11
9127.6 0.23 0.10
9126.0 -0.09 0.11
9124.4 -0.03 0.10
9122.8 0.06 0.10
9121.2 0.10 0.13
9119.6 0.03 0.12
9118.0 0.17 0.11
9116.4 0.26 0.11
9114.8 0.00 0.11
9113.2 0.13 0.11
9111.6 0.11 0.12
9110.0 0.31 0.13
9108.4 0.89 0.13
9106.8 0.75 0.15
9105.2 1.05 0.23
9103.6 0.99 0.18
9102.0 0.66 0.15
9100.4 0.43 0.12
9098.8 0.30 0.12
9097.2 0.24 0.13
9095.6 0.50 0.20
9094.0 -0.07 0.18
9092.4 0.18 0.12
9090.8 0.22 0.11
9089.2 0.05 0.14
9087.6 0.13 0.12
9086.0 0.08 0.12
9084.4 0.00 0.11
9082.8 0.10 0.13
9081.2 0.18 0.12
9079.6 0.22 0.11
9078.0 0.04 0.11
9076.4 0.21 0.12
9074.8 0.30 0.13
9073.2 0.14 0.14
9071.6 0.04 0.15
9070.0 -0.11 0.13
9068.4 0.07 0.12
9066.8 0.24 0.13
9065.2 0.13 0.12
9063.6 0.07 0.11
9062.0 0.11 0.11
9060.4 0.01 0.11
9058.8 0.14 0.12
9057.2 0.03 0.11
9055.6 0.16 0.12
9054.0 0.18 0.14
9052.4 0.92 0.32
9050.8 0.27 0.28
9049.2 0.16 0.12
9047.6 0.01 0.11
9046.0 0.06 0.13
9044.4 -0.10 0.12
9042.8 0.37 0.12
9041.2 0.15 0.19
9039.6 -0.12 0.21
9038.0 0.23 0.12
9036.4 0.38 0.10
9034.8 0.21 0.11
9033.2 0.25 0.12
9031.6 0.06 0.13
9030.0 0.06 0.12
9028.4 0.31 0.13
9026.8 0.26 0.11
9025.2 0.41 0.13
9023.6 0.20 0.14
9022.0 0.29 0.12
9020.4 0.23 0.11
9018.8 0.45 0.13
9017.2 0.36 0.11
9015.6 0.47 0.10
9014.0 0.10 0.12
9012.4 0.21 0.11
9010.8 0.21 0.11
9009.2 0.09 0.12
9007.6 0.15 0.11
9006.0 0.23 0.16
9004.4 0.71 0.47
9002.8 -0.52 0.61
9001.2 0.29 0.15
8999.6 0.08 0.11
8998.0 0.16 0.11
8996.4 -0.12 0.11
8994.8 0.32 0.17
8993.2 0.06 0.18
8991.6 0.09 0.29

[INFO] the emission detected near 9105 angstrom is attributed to [O III]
